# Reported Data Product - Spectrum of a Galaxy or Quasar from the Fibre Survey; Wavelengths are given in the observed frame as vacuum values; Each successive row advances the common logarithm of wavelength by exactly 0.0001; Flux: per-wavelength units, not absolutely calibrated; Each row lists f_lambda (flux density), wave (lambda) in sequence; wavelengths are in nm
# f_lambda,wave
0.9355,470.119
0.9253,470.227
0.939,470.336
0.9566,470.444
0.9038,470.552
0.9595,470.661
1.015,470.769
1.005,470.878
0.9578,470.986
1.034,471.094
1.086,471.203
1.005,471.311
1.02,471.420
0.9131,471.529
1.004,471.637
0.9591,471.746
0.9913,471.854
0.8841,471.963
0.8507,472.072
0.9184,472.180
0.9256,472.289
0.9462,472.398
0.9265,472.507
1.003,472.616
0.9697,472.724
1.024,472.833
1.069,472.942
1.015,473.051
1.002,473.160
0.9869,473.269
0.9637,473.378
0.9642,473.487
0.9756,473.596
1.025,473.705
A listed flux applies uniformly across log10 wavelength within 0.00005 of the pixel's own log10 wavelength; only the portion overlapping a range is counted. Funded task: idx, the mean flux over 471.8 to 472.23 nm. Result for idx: 0.912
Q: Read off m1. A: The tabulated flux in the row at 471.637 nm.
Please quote 1.004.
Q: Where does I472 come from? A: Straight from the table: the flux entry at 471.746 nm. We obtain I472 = 0.9591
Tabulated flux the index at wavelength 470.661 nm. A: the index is 0.9595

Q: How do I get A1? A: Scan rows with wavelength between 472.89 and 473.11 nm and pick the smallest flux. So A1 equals 1.015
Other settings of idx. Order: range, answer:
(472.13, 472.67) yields 0.943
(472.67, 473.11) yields 1.02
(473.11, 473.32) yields 0.994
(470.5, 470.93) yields 0.969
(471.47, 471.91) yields 0.967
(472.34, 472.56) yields 0.934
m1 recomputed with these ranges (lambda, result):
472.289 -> 0.9256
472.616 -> 1.003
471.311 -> 1.005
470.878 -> 1.005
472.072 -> 0.8507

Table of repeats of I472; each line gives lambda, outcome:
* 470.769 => 1.015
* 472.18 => 0.9184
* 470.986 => 0.9578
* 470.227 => 0.9253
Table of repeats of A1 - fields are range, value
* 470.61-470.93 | 0.9595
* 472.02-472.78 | 0.8507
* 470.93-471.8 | 0.9131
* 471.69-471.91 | 0.9591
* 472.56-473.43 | 0.9637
